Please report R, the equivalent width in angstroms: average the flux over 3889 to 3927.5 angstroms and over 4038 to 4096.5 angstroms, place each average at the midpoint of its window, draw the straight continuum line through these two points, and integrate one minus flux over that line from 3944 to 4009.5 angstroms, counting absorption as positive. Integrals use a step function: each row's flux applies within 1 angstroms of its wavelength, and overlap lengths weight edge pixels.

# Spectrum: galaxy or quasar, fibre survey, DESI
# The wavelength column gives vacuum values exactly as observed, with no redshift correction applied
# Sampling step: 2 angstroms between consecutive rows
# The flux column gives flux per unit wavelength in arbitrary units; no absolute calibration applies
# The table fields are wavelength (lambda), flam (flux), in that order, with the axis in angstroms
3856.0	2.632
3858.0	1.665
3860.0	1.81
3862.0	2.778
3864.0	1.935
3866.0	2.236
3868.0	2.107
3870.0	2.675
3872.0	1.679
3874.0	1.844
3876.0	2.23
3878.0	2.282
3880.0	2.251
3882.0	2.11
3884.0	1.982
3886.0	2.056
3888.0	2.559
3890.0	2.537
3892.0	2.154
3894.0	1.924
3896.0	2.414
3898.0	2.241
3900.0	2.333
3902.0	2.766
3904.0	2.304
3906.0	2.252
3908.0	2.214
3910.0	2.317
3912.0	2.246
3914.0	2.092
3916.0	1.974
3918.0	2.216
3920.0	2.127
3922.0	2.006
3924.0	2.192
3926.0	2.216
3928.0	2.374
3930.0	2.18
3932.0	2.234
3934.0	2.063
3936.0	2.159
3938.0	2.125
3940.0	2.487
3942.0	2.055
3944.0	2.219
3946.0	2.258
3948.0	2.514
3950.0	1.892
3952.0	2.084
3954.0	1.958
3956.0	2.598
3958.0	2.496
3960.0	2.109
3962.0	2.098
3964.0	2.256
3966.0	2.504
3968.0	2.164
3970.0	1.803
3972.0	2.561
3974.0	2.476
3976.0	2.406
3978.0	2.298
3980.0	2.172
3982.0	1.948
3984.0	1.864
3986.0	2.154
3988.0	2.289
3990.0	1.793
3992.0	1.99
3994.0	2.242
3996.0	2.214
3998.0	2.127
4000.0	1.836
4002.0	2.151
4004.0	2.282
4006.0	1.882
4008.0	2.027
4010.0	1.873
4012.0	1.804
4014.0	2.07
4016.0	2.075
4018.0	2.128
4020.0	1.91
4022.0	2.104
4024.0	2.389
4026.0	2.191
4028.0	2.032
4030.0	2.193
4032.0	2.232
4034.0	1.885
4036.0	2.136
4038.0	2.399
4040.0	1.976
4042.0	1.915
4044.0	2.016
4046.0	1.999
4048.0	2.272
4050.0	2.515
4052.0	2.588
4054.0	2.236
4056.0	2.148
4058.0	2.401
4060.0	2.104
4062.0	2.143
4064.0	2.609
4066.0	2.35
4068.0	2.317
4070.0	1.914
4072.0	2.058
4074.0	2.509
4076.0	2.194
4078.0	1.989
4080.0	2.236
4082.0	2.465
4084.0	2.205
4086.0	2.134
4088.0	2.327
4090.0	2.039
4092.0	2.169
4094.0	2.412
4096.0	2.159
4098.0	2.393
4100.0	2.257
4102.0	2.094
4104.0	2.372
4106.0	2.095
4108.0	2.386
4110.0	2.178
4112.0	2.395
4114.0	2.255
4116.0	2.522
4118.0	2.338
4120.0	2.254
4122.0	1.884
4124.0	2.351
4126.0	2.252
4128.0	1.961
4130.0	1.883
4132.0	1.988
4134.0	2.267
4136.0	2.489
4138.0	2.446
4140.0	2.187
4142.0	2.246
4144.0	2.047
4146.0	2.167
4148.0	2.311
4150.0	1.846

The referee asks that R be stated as 1.9 angstroms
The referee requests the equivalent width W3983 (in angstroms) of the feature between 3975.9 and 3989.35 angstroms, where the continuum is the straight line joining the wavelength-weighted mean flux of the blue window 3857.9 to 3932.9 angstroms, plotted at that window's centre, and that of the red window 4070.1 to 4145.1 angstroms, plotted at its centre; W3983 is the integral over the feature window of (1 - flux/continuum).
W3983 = 0.5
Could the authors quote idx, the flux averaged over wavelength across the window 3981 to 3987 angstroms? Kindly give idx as 1.99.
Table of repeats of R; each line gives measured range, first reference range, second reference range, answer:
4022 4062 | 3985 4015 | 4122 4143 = -1.78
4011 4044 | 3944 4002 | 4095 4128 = 1.83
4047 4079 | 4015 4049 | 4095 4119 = -1.32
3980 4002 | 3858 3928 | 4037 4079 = 1.56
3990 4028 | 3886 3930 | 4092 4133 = 2.95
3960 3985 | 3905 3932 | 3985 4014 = -1.36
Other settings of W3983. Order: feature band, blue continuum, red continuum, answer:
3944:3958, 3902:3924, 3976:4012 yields -0.6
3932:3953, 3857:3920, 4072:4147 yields 0.2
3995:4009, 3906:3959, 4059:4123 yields 0.9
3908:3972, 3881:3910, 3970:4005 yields 0.5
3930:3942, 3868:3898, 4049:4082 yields 0.1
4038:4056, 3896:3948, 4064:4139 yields 0.3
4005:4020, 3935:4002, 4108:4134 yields 1.5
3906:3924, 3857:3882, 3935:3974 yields 0.2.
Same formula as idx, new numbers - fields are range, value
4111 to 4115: 2.33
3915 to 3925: 2.1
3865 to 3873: 2.17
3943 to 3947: 2.24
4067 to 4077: 2.2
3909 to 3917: 2.16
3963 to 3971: 2.18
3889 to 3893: 2.35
